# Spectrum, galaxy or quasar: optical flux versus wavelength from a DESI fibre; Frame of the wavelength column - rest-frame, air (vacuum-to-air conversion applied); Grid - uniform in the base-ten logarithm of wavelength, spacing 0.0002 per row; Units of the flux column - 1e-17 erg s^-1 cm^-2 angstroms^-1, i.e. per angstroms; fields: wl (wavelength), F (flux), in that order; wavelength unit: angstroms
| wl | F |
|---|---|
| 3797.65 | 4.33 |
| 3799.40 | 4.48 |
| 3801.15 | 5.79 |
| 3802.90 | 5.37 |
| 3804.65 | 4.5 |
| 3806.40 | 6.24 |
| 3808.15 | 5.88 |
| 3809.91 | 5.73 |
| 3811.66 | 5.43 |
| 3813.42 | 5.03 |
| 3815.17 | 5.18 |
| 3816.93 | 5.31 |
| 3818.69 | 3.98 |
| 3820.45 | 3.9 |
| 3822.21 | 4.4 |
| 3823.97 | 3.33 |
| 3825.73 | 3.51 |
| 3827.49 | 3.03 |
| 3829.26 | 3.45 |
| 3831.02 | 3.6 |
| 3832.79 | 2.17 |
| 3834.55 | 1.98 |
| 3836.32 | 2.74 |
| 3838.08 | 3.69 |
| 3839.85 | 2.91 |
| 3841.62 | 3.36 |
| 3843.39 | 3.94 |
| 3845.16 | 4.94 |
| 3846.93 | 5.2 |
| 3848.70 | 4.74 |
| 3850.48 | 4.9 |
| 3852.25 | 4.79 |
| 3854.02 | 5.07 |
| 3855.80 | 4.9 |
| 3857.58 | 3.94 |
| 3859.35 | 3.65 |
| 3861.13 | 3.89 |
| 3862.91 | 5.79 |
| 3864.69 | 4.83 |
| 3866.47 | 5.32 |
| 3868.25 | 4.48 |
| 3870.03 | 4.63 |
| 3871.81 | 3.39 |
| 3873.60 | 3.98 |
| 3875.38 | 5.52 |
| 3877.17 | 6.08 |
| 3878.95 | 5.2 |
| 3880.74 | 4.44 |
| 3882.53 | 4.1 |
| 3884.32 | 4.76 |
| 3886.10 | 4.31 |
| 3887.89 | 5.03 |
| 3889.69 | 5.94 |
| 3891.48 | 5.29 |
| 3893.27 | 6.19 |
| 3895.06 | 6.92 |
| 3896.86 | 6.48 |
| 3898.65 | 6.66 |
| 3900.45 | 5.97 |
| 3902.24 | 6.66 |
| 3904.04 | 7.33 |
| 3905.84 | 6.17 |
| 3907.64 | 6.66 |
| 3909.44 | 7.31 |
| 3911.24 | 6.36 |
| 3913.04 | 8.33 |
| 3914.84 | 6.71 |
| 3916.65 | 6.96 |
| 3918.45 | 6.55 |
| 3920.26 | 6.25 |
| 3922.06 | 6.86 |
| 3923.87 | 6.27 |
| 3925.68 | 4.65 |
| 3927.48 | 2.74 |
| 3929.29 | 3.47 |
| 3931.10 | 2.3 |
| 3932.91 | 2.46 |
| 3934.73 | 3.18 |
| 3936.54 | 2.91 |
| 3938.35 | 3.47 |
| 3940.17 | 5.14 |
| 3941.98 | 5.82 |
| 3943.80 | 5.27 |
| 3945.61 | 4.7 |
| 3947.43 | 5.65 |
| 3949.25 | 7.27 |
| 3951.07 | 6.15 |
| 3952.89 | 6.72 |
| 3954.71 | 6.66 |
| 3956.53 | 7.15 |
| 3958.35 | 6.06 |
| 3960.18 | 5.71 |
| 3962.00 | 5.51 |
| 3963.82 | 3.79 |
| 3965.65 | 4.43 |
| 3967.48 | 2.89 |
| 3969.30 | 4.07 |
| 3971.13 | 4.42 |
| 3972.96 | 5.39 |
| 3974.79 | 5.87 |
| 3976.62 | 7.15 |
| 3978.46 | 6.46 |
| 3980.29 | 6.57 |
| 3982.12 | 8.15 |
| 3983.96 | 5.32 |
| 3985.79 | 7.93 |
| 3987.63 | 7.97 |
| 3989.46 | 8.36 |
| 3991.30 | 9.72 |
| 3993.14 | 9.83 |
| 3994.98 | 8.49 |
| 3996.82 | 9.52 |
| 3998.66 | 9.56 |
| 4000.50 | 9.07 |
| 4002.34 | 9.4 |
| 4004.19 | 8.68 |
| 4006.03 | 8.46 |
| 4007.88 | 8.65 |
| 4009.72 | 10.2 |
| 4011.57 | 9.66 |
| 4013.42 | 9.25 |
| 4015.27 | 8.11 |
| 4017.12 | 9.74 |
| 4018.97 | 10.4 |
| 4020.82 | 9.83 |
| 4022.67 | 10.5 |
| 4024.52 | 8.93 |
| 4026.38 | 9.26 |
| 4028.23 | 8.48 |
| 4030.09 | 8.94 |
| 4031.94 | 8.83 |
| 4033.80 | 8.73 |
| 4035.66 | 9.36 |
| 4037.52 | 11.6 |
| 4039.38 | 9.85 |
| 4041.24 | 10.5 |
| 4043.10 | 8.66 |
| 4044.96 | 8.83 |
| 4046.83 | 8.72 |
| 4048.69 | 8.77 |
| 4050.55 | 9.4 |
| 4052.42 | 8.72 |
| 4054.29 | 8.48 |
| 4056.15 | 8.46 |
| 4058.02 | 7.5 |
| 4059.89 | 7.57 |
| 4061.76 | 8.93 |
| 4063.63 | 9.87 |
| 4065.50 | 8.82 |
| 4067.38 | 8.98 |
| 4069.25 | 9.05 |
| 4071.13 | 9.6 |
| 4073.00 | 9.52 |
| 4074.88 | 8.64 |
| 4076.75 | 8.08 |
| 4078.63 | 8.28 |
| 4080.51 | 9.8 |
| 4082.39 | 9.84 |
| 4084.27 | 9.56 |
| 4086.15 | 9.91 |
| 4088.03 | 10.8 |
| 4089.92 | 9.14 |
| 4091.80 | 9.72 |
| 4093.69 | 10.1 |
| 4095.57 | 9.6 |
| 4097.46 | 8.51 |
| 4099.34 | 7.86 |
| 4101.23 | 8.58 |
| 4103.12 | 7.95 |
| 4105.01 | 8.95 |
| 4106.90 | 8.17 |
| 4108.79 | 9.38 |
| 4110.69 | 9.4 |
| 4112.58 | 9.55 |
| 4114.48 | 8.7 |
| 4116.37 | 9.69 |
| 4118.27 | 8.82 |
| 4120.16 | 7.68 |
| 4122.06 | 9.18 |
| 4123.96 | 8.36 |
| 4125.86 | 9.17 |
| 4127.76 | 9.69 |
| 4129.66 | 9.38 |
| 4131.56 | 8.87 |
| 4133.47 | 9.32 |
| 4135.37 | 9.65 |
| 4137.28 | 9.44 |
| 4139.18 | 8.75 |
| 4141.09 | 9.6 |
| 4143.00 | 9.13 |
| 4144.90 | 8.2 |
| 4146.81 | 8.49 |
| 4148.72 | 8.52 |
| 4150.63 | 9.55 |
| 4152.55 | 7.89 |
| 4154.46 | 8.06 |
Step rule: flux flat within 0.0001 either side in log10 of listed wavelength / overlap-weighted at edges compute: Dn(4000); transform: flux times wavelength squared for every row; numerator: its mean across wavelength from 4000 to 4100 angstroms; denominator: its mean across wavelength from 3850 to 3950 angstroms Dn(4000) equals 1.89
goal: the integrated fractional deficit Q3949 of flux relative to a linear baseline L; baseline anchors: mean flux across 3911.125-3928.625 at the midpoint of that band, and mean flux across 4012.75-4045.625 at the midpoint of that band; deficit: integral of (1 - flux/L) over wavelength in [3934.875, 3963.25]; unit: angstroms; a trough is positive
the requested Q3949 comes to 6.1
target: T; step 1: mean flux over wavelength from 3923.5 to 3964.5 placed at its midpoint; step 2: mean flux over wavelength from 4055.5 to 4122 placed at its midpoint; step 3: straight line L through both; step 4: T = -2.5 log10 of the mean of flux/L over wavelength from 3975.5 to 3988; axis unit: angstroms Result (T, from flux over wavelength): -0.17 mag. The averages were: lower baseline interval 4.91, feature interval 7.02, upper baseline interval 9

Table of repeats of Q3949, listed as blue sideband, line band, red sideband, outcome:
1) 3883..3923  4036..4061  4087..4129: -2.3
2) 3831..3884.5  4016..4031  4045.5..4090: -2.8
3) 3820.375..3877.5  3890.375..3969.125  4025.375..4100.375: 4.5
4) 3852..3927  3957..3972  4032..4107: 5.0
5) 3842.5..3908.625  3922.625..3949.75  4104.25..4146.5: 8.0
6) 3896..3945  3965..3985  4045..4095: 3.8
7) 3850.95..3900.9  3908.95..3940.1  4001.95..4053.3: 6.1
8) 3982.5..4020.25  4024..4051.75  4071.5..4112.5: -0.8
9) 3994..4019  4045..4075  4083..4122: 1.1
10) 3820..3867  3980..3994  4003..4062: -0.2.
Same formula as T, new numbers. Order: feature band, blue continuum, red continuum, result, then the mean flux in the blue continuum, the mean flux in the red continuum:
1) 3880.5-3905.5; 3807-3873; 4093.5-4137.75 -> -0.12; 4.25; 8.98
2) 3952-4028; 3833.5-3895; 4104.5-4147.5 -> -0.14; 4.56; 9.03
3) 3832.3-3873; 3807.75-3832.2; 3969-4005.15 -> 0.20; 4.35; 7.66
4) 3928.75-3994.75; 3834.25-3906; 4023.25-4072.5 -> 0.24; 4.9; 9.05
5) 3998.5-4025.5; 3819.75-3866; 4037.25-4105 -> -0.20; 3.96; 9.09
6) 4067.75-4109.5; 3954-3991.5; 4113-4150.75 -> -0.12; 6.1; 9.01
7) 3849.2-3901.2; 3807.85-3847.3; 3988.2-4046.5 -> 0.06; 3.99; 9.32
